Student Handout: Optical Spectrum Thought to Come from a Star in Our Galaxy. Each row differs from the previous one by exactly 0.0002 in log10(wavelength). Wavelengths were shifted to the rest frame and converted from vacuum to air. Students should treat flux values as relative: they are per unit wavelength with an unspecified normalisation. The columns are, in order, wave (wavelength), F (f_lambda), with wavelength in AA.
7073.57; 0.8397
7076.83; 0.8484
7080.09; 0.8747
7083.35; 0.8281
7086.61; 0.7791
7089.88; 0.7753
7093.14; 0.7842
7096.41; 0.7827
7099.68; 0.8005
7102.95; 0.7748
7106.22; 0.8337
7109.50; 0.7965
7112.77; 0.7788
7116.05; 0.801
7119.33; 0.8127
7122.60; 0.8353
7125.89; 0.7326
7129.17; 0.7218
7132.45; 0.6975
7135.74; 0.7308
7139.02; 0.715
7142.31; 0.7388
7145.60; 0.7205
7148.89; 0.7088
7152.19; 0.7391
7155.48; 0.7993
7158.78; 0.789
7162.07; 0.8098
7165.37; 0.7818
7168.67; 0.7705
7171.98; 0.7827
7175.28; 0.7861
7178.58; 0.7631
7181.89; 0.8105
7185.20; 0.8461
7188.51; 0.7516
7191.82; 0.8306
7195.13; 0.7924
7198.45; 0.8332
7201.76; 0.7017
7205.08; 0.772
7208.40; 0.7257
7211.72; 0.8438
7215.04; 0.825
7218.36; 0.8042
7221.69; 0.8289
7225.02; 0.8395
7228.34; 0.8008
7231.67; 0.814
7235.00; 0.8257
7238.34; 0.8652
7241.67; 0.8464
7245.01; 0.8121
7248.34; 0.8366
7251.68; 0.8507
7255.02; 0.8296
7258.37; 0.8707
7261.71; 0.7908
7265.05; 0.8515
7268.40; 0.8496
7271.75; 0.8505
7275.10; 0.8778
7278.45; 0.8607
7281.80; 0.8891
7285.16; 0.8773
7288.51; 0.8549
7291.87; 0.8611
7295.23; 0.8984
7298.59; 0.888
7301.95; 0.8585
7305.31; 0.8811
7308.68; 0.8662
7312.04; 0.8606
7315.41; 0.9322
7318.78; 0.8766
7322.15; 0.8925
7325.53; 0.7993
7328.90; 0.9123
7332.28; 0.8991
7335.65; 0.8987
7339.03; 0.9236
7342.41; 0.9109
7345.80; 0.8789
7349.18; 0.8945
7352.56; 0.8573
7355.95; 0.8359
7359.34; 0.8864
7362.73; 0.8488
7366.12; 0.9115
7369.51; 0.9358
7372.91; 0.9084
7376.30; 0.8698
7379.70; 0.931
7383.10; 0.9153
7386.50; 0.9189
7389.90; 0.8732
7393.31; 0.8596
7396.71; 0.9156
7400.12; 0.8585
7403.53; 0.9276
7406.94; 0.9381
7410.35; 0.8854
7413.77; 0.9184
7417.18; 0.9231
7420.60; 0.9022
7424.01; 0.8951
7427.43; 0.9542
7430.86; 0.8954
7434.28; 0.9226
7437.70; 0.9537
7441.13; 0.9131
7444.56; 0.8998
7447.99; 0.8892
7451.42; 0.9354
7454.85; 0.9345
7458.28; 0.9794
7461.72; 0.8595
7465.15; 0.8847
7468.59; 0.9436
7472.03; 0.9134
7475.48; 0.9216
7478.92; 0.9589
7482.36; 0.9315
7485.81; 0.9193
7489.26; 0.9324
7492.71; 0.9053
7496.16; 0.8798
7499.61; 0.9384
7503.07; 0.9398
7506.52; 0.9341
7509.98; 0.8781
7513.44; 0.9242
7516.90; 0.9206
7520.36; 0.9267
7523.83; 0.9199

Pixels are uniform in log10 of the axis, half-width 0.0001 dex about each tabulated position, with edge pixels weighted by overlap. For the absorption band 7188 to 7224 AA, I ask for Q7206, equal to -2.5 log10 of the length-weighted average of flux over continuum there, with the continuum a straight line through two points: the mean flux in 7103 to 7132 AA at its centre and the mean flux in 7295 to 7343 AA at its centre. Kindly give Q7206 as 0.05 mag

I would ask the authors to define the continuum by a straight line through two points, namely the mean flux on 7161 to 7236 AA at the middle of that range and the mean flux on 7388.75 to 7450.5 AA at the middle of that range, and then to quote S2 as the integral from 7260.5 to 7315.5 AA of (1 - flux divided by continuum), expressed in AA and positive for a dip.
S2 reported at -1.6 AA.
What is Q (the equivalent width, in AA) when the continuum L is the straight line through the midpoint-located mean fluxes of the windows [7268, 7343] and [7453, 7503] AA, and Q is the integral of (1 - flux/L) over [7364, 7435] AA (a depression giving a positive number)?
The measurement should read -0.3 AA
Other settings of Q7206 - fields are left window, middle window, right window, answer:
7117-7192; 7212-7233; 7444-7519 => -0.029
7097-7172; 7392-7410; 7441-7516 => -0.018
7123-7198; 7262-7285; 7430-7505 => -0.047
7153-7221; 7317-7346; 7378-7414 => -0.025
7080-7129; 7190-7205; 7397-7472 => 0.055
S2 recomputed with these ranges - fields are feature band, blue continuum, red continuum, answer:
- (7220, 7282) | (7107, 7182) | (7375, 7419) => -1.3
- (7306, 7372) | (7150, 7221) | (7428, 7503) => -1.9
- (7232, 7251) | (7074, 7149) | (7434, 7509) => -0.1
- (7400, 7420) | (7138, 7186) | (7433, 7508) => -0.4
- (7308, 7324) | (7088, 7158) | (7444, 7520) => -0.7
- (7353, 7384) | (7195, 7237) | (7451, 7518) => -0.8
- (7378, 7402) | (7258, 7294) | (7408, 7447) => 0.1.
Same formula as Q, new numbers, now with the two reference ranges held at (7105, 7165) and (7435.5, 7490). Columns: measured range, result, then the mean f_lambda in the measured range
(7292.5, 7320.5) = -1.1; 0.882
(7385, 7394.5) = 0.0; 0.884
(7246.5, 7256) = -0.2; 0.84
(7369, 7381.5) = -0.4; 0.909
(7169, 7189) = -0.1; 0.791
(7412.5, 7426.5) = -0.2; 0.913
